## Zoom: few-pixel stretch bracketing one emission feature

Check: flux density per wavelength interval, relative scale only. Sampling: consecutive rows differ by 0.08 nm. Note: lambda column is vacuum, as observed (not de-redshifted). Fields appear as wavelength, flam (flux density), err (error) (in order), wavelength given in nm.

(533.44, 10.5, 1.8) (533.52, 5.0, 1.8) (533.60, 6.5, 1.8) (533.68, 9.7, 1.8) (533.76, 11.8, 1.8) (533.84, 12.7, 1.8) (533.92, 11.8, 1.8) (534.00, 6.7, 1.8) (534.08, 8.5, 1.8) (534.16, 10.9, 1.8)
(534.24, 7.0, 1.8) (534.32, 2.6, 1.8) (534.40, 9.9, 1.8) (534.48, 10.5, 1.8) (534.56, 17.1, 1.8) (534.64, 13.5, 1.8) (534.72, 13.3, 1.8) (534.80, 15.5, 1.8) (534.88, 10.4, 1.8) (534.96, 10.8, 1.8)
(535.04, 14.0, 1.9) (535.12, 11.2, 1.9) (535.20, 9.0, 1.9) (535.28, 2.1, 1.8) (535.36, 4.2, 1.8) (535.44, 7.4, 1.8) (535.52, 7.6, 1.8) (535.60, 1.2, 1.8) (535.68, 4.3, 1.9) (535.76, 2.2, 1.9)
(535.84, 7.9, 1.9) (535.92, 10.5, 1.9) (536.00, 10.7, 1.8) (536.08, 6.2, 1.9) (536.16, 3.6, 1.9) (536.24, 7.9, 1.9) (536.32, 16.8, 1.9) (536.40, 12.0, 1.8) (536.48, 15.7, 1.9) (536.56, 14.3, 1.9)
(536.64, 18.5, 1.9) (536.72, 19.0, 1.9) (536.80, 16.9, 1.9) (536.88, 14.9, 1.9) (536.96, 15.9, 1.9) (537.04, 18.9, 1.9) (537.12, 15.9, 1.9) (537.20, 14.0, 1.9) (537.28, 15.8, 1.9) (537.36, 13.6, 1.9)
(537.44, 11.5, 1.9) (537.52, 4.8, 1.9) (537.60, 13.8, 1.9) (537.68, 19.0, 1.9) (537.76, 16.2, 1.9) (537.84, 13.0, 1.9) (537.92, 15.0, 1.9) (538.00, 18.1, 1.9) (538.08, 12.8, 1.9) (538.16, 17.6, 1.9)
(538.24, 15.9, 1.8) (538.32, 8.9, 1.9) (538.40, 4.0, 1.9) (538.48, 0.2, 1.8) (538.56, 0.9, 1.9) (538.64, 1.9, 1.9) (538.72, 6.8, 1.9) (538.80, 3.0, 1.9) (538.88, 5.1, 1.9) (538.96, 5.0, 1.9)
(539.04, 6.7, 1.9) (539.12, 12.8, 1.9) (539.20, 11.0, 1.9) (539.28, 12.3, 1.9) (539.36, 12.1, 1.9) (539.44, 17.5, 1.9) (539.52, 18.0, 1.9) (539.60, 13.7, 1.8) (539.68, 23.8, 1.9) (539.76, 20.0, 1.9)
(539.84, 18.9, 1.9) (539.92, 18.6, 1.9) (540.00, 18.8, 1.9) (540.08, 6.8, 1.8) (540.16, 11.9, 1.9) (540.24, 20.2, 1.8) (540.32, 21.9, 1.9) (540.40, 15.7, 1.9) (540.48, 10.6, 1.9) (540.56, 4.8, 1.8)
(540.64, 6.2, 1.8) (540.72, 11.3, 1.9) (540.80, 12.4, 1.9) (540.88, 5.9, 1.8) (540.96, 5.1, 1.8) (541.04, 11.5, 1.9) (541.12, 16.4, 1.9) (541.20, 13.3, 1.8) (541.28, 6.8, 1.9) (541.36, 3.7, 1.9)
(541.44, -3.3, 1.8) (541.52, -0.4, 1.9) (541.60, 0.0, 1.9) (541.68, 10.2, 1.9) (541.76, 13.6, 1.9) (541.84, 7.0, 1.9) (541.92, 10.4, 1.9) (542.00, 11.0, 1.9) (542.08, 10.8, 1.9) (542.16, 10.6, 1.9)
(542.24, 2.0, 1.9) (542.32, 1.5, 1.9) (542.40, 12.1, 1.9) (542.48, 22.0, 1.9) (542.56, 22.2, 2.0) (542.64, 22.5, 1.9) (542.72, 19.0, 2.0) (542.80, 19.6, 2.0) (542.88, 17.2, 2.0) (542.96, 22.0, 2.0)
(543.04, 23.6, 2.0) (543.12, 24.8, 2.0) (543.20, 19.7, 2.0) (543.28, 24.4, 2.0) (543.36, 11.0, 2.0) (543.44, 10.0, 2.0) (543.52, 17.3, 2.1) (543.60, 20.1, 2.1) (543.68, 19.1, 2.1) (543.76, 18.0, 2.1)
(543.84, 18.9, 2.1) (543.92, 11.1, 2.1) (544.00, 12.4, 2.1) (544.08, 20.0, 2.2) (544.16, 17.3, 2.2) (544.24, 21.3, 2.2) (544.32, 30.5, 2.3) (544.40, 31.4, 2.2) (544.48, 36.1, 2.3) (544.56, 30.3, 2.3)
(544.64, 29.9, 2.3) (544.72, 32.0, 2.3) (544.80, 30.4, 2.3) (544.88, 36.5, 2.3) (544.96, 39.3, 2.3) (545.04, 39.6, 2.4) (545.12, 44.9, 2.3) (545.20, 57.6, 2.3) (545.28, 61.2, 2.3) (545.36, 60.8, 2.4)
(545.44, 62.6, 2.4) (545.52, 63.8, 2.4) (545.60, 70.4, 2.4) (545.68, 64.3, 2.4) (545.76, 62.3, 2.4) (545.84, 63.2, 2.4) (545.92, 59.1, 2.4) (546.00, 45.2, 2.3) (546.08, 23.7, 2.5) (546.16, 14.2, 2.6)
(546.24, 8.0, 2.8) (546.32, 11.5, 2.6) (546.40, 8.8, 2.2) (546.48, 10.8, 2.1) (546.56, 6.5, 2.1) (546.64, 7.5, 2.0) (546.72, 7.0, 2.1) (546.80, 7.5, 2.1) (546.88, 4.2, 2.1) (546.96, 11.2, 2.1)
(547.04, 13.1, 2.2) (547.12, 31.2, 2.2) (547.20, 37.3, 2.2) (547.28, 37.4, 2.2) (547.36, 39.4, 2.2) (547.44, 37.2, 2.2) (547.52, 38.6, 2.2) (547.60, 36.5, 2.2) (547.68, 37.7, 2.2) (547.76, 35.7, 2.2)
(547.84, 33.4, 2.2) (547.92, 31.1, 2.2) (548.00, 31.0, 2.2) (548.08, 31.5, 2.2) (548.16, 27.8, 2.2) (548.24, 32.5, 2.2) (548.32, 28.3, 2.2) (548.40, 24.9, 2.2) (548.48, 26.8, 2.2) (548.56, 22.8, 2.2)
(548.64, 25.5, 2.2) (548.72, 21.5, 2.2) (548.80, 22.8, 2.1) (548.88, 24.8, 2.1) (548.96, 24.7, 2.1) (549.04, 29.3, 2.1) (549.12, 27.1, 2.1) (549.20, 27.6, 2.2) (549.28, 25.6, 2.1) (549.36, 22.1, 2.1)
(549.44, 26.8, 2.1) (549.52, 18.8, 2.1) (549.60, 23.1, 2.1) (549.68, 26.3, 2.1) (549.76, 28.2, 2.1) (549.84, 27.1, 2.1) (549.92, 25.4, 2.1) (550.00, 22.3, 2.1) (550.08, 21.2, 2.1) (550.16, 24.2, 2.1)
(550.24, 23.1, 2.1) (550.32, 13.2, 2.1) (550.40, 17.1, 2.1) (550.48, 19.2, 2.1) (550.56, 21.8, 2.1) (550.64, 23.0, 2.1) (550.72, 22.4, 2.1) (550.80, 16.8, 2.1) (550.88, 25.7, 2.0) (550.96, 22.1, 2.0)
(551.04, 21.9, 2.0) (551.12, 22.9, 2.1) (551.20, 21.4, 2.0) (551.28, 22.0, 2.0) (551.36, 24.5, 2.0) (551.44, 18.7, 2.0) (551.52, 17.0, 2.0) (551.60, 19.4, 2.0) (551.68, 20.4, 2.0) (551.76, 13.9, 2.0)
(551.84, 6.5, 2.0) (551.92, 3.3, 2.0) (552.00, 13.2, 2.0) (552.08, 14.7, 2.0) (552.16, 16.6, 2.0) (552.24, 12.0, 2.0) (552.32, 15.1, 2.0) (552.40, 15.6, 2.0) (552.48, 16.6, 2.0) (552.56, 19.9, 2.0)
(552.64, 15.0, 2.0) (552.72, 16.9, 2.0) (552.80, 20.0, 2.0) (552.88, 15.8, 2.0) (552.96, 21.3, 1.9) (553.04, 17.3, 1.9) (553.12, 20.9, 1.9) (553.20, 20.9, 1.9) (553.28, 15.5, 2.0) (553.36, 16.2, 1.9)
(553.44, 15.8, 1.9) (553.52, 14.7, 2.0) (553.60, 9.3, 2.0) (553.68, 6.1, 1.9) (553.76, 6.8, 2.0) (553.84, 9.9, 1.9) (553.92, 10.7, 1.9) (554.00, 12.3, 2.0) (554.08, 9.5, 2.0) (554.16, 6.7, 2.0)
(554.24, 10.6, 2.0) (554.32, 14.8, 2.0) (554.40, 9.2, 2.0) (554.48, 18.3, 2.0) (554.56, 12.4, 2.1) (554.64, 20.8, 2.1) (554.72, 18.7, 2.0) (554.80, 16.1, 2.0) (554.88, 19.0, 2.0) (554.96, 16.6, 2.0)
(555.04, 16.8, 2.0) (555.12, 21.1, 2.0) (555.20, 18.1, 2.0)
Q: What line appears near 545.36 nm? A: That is Lyman alpha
